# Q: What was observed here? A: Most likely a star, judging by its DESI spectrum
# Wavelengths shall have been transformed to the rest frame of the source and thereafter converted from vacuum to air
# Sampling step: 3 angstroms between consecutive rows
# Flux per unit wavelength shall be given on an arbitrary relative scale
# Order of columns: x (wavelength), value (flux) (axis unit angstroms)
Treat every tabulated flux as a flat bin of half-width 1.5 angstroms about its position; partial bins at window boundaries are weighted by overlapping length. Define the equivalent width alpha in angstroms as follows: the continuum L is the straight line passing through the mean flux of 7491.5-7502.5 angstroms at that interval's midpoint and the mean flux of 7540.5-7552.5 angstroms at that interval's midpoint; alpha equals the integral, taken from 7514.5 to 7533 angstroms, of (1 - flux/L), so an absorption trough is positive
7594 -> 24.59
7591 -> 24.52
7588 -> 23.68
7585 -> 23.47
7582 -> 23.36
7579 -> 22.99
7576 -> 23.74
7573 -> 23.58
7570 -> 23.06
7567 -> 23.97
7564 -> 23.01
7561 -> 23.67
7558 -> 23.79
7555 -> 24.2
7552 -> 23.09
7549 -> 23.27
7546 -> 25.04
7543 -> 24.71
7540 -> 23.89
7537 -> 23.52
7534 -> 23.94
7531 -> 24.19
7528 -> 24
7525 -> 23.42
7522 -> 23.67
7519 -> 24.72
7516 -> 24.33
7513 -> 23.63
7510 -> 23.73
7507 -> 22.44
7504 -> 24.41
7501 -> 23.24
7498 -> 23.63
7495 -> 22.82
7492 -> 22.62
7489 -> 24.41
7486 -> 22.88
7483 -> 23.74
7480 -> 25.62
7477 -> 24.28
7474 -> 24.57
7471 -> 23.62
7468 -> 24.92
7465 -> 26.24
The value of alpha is -0.3 angstroms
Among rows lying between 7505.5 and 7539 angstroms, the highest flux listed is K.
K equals 24.72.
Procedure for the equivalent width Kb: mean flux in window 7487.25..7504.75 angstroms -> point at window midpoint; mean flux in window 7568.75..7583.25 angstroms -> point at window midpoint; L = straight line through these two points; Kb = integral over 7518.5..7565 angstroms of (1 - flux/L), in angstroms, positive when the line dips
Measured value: -0.94 angstroms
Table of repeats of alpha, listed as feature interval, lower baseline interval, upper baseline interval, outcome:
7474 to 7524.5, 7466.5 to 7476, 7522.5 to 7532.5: 0.7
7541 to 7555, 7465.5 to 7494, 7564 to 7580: -0.3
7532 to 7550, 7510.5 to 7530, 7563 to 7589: -0.2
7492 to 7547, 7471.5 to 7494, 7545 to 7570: 0.1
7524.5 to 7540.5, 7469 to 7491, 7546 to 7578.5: 0.0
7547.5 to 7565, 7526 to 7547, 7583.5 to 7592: 0.4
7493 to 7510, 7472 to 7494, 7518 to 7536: 0.5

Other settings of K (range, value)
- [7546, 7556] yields 25.04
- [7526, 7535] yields 24.19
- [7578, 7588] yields 23.68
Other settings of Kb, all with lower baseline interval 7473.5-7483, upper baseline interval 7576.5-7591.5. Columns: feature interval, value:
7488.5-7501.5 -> 0.7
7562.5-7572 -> 0.1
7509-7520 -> 0.1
